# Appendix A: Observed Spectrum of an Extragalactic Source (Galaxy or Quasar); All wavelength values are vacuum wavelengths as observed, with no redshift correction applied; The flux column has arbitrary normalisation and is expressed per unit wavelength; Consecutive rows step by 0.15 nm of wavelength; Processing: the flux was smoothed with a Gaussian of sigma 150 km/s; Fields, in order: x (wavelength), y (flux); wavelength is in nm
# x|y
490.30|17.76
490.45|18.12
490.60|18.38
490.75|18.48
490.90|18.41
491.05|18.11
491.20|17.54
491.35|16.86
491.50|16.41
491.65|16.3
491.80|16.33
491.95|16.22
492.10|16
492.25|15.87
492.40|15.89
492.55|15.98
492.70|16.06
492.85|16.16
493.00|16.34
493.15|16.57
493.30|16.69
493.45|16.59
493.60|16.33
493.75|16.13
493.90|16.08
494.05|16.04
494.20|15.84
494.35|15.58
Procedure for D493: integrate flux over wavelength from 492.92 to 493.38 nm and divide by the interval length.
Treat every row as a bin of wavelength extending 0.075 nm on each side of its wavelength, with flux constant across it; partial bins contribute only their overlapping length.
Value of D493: 16.5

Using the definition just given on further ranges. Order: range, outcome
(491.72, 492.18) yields 16.2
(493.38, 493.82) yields 16.3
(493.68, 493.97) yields 16.1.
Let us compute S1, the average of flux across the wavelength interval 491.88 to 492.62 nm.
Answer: 16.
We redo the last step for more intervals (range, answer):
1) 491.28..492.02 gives 16.4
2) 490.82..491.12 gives 18.3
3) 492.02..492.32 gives 15.9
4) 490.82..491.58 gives 17.5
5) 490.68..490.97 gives 18.4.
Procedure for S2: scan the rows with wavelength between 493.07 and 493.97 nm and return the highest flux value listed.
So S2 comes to 16.69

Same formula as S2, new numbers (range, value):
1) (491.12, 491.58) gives 17.54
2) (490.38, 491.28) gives 18.48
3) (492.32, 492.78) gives 16.06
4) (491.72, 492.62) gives 16.33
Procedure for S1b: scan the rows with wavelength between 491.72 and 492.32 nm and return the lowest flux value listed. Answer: 15.87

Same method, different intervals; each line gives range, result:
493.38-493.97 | 16.08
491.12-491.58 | 16.41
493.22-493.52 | 16.59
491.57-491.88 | 16.3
